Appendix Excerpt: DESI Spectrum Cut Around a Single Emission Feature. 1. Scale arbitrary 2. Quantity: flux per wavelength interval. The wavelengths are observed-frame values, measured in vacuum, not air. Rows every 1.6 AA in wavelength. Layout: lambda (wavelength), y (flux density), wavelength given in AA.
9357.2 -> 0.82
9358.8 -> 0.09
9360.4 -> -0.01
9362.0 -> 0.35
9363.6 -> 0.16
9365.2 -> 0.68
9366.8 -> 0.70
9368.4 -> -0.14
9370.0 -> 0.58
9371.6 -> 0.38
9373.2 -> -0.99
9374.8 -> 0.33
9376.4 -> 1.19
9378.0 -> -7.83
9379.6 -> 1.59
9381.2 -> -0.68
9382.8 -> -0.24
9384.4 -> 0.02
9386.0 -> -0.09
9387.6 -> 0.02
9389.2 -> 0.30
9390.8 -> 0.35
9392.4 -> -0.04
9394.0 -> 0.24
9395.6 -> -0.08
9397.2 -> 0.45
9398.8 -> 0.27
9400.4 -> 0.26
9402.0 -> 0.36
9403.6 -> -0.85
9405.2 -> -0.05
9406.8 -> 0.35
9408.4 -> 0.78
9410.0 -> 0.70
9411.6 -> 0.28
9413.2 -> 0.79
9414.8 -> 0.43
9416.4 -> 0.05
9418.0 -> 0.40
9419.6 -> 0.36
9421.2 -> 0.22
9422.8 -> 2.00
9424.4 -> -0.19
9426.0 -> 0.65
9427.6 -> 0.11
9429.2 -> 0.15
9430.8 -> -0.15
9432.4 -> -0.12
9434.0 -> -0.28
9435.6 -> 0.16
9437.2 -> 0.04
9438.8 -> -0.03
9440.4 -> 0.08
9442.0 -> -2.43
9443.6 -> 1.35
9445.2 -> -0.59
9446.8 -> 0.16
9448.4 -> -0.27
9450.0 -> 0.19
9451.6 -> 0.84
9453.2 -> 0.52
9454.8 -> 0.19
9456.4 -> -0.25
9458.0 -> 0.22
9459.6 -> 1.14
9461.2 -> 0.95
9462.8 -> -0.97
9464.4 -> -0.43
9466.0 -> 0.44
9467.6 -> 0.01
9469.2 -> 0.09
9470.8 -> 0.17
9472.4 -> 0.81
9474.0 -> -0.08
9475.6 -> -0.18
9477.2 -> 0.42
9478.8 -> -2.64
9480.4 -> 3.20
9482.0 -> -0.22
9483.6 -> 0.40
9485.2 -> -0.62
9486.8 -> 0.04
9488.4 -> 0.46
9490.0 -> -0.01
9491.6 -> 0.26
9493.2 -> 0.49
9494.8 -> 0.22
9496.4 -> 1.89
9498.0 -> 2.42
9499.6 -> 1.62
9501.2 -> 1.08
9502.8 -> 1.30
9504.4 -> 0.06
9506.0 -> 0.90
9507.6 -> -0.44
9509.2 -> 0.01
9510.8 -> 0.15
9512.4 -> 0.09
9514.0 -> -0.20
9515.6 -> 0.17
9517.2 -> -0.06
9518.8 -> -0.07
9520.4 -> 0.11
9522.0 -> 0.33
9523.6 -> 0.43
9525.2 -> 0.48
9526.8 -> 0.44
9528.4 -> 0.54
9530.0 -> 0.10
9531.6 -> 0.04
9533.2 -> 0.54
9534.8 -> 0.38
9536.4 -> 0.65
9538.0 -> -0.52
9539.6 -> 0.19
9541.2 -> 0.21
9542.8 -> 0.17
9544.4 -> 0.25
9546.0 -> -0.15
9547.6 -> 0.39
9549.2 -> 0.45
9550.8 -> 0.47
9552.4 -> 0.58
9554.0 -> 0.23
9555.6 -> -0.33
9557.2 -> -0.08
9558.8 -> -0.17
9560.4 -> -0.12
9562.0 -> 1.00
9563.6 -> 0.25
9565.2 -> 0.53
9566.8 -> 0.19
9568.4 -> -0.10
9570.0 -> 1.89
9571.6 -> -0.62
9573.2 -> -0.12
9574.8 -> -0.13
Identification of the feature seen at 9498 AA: [O III] 5007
